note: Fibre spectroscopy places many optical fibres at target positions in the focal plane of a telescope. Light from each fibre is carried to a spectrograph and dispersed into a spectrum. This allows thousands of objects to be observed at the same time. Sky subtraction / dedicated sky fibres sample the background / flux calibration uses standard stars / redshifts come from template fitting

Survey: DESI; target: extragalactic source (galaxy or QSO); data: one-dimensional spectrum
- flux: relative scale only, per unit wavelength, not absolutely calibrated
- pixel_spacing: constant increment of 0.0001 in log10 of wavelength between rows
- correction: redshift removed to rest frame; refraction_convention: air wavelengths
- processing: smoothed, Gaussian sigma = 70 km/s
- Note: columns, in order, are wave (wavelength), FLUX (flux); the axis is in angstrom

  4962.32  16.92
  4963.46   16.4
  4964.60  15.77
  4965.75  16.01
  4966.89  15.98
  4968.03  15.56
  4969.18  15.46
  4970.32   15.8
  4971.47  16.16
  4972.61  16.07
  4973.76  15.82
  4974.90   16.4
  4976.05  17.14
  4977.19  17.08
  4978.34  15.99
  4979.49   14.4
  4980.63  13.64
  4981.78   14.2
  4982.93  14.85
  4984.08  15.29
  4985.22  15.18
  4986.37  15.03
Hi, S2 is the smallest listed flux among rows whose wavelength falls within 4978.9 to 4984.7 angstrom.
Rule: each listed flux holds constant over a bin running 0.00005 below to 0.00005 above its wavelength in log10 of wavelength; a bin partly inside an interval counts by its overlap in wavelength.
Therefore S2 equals 13.64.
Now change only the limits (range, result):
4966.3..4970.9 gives 15.46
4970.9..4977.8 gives 15.82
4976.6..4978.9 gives 15.99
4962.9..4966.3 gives 15.77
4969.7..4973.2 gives 15.8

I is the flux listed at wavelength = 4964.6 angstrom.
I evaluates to 15.77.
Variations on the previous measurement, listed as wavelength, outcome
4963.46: 16.4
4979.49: 14.4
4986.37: 15.03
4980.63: 13.64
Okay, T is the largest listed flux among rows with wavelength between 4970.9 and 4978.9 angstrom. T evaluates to 17.14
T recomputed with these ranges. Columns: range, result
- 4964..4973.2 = 16.16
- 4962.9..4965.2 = 16.4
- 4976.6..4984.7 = 17.08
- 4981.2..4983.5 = 14.85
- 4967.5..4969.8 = 15.56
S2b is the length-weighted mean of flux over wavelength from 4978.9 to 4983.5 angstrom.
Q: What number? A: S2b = 14.3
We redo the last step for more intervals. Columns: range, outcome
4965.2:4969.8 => 15.8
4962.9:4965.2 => 16.1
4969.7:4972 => 16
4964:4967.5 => 15.9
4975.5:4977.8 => 17.1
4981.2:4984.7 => 14.8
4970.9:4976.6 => 16.3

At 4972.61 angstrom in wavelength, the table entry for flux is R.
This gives 16.07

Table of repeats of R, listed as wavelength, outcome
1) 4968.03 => 15.56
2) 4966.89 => 15.98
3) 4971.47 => 16.16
